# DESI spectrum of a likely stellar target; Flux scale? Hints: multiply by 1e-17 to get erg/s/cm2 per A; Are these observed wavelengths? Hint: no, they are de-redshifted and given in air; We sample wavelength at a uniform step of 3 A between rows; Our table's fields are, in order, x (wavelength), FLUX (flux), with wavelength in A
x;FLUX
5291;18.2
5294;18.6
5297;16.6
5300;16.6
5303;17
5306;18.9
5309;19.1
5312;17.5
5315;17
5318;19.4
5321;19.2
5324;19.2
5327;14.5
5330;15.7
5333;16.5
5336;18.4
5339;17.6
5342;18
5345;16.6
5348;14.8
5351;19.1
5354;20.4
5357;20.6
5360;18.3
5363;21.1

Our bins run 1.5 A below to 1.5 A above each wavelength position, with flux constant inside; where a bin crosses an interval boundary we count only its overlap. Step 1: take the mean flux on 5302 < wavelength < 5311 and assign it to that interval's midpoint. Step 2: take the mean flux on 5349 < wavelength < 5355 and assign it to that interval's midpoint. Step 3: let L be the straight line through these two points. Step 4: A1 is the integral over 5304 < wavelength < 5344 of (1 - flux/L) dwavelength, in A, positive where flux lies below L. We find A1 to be 2.1 A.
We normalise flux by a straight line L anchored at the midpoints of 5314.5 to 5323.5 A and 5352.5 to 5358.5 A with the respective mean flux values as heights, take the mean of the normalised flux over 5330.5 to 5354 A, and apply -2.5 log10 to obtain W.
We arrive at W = 0.14 mag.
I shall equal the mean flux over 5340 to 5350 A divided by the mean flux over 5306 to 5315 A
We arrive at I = 0.92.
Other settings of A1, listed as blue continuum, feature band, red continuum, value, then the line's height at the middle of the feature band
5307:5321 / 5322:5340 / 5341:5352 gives 0.6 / 17.7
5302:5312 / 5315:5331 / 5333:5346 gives 0.3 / 17.9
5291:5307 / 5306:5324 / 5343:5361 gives -0.8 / 17.8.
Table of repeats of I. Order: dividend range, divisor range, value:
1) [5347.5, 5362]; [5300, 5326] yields 1.04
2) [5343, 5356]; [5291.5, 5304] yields 1.03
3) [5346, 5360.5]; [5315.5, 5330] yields 1.05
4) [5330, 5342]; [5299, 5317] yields 0.98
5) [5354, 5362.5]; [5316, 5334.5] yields 1.14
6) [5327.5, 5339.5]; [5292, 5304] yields 0.97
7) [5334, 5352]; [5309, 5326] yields 0.94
